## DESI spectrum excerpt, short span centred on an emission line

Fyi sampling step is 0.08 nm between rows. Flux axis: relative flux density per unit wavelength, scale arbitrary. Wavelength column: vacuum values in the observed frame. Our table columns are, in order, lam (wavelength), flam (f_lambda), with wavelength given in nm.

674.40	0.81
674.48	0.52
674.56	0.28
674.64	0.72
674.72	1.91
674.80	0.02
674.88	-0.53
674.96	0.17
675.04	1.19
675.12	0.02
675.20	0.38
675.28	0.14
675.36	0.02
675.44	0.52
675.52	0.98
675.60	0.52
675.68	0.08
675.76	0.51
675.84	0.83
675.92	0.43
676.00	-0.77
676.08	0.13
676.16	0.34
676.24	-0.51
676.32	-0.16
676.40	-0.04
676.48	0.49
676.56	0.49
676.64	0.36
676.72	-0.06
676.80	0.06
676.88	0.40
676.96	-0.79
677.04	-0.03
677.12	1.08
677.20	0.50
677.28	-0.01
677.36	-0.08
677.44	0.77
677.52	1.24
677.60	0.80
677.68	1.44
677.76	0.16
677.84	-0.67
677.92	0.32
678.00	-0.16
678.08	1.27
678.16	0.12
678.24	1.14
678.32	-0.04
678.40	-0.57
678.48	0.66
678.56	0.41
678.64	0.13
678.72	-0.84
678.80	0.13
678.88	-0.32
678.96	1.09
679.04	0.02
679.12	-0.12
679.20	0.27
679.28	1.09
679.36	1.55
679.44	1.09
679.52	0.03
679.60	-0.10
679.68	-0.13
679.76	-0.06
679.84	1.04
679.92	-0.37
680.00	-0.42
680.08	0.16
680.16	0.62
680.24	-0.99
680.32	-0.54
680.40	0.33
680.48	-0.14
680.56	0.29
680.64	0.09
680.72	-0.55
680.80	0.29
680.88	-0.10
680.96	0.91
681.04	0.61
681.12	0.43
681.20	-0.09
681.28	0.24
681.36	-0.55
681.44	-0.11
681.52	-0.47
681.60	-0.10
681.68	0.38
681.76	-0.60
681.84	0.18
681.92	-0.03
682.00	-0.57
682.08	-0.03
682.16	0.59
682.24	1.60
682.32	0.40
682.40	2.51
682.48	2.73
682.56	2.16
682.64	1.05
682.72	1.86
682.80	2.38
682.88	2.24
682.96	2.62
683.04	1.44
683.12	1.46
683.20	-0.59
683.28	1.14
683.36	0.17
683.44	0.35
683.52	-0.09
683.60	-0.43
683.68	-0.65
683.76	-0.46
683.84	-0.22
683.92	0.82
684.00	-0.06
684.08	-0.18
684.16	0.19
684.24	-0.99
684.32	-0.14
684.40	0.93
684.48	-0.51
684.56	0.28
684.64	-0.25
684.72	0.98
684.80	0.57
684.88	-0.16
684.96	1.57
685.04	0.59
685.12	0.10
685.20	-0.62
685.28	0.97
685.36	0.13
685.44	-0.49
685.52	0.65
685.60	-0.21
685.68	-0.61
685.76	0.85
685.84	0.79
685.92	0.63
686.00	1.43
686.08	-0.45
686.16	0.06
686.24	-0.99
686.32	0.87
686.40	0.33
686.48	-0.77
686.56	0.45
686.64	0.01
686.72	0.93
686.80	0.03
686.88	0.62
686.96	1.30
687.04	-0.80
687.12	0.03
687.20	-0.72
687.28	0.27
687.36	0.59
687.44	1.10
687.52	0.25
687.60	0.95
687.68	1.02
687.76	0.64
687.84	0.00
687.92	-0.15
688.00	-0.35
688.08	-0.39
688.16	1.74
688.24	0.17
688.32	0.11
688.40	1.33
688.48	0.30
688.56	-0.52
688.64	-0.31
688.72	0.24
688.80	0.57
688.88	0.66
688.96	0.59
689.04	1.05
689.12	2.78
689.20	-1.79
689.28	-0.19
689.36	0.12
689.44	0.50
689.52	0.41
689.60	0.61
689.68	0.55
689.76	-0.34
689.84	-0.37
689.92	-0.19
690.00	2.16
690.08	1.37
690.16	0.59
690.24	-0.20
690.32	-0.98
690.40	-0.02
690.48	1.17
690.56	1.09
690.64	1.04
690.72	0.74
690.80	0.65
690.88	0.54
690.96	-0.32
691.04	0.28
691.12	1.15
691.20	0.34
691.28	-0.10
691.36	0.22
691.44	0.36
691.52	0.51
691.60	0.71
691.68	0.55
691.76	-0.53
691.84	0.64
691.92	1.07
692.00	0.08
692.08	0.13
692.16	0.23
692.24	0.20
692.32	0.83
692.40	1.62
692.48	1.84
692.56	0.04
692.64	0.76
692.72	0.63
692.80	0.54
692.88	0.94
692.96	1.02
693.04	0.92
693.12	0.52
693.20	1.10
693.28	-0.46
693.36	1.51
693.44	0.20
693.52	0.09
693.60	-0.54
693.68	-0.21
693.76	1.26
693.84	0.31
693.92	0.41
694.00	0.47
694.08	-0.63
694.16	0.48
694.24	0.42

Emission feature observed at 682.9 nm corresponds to [O II]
